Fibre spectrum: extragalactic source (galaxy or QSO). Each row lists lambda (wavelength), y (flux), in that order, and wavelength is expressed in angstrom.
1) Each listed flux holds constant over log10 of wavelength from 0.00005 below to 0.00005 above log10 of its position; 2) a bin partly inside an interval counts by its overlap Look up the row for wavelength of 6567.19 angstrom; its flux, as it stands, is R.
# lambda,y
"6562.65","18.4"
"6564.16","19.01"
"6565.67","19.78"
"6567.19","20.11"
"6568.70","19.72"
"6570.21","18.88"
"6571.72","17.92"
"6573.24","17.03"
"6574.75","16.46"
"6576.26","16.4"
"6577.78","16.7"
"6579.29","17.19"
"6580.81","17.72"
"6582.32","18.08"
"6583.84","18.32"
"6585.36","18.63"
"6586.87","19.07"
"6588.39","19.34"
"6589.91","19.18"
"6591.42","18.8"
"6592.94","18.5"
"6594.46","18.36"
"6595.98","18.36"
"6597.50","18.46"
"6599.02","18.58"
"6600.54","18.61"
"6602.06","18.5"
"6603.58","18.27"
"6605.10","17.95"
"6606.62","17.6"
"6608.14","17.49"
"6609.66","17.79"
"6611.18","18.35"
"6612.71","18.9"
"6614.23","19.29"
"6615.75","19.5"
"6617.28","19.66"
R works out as 20.11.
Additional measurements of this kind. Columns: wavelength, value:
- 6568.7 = 19.72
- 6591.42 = 18.8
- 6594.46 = 18.36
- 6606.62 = 17.6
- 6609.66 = 17.79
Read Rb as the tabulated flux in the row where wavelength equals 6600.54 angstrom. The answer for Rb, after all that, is 18.61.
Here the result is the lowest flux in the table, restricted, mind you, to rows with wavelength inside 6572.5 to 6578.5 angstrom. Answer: 16.4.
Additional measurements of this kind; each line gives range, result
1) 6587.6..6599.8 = 18.36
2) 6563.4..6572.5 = 17.92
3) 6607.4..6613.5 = 17.49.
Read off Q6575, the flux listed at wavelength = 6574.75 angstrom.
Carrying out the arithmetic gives 16.46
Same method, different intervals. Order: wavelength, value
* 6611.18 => 18.35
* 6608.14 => 17.49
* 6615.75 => 19.5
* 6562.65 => 18.4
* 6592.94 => 18.5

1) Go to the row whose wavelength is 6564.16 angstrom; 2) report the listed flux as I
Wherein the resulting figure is 19.01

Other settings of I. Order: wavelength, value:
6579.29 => 17.19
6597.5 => 18.46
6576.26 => 16.4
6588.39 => 19.34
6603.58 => 18.27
